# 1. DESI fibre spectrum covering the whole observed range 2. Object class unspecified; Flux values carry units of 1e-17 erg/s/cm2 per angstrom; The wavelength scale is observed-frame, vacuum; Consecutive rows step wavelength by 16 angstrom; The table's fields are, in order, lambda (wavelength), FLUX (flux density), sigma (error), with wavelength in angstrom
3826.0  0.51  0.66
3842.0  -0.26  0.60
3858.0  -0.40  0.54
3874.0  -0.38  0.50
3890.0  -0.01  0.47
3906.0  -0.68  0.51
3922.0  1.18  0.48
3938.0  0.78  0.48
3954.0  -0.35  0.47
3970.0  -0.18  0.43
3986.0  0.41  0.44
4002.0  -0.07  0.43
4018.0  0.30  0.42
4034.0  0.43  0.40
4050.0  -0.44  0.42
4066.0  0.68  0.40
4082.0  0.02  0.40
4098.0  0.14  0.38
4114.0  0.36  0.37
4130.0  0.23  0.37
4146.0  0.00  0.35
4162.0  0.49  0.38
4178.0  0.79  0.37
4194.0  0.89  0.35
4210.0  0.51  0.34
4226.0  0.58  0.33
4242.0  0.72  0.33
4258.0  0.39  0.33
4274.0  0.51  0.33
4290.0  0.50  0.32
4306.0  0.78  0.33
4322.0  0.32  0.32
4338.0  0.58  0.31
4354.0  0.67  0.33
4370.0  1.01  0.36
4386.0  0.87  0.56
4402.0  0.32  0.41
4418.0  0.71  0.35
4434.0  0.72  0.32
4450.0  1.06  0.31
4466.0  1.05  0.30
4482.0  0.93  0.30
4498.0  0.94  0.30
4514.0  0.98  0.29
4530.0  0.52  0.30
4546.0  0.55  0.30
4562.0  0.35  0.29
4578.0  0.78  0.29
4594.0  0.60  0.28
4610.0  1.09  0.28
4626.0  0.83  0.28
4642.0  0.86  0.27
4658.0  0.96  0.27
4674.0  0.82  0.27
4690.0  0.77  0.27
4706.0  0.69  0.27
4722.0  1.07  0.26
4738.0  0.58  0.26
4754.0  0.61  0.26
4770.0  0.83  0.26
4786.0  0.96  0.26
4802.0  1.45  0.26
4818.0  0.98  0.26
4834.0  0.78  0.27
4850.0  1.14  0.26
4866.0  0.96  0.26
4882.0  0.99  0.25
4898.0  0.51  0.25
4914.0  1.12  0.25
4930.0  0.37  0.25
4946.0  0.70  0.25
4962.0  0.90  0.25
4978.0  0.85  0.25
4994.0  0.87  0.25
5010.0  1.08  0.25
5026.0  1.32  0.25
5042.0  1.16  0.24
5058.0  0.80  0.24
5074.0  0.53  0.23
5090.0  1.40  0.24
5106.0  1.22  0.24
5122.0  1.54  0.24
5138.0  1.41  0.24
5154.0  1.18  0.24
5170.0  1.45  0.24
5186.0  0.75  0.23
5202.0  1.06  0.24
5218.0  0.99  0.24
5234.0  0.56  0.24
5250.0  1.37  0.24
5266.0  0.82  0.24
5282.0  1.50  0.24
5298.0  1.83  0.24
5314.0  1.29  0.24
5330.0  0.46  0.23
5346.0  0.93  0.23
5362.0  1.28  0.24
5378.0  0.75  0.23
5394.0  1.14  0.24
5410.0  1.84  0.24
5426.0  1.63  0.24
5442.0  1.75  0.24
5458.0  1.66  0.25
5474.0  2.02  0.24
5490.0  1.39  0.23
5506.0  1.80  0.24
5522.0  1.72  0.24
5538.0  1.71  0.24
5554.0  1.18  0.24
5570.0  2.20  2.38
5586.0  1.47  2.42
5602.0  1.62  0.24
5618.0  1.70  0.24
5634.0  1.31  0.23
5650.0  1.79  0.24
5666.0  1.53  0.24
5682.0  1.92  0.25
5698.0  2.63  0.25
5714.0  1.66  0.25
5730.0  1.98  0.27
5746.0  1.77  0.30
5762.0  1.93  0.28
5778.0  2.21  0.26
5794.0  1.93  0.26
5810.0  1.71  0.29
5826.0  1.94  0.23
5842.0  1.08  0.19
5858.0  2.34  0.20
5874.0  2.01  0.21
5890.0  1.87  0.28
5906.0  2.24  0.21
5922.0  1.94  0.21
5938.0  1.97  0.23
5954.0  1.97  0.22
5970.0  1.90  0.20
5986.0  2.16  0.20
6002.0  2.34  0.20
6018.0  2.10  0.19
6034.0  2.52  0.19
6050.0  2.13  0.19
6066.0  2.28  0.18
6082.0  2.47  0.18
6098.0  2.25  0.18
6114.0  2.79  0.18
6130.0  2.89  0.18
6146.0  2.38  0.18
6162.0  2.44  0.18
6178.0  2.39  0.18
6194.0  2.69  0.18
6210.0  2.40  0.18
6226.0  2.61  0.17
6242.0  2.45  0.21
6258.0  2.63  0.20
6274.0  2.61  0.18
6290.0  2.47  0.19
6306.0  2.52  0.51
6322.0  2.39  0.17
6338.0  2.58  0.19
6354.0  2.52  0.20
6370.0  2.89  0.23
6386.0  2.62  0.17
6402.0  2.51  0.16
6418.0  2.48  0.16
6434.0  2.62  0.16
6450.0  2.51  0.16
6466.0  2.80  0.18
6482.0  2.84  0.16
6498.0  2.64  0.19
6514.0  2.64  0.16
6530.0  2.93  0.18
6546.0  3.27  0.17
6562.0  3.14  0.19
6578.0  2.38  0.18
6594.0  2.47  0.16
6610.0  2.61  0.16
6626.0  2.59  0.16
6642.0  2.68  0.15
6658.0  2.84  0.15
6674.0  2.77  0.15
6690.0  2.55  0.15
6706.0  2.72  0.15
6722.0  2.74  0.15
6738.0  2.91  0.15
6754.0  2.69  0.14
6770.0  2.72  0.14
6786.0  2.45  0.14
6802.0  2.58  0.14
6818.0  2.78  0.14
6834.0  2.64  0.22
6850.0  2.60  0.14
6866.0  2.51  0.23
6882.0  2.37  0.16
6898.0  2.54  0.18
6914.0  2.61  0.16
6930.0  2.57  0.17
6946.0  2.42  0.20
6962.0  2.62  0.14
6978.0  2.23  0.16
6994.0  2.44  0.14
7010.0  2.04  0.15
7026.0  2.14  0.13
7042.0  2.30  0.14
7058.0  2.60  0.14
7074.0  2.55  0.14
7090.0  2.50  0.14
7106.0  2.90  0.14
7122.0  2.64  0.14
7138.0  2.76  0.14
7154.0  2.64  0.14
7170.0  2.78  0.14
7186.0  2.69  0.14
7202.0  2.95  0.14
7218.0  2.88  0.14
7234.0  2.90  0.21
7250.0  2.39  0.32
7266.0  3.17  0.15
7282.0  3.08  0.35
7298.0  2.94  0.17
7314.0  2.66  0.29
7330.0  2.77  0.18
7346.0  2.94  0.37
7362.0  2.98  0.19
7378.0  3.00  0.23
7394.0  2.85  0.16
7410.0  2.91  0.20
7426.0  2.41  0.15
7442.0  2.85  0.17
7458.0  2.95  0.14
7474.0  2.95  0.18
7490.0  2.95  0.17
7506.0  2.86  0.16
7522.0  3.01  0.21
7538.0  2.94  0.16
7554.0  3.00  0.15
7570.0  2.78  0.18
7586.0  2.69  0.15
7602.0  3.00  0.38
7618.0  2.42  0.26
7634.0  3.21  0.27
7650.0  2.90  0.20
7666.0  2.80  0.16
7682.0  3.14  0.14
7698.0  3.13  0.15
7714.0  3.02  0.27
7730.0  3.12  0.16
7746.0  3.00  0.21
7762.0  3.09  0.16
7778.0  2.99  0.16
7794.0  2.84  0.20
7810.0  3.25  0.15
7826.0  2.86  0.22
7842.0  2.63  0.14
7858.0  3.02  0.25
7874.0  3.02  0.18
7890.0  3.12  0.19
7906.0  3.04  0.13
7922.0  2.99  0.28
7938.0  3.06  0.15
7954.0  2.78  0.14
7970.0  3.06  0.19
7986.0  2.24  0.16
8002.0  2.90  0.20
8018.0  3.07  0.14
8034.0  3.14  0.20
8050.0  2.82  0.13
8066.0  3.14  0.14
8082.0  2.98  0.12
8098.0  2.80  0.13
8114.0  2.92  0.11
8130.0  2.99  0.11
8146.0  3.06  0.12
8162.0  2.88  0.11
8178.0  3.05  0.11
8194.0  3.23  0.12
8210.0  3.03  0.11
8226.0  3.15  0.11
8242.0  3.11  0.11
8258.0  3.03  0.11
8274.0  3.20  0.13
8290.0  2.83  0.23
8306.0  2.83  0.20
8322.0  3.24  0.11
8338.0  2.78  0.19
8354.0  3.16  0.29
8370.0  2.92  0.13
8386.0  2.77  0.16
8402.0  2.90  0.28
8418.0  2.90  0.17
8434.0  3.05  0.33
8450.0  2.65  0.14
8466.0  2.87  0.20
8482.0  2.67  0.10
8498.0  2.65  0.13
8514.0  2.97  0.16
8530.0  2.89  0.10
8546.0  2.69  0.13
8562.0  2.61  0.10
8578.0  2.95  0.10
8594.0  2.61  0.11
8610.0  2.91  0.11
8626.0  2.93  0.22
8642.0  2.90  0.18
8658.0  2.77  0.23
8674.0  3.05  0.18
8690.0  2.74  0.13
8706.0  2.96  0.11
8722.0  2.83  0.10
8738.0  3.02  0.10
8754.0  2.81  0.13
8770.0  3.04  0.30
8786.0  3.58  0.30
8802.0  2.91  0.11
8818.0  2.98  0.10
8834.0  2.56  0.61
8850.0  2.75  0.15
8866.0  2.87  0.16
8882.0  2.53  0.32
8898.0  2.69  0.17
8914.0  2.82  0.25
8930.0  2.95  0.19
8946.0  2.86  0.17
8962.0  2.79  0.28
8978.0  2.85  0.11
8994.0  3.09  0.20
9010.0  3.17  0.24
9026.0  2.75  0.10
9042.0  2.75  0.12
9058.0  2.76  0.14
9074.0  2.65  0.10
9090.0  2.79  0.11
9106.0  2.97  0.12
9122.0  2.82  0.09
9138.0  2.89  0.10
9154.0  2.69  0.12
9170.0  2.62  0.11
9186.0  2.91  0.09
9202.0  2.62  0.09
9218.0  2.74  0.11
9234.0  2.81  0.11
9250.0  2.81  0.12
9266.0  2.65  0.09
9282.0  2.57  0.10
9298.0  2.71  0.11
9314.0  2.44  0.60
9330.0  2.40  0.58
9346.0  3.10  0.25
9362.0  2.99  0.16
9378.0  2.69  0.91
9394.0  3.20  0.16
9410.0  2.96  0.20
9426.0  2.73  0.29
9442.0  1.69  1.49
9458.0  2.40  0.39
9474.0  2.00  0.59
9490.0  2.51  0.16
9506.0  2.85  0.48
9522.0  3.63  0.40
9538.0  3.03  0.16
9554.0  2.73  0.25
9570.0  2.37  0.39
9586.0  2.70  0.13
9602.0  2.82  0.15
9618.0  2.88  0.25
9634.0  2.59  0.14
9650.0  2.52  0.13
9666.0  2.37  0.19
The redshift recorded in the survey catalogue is 0.356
